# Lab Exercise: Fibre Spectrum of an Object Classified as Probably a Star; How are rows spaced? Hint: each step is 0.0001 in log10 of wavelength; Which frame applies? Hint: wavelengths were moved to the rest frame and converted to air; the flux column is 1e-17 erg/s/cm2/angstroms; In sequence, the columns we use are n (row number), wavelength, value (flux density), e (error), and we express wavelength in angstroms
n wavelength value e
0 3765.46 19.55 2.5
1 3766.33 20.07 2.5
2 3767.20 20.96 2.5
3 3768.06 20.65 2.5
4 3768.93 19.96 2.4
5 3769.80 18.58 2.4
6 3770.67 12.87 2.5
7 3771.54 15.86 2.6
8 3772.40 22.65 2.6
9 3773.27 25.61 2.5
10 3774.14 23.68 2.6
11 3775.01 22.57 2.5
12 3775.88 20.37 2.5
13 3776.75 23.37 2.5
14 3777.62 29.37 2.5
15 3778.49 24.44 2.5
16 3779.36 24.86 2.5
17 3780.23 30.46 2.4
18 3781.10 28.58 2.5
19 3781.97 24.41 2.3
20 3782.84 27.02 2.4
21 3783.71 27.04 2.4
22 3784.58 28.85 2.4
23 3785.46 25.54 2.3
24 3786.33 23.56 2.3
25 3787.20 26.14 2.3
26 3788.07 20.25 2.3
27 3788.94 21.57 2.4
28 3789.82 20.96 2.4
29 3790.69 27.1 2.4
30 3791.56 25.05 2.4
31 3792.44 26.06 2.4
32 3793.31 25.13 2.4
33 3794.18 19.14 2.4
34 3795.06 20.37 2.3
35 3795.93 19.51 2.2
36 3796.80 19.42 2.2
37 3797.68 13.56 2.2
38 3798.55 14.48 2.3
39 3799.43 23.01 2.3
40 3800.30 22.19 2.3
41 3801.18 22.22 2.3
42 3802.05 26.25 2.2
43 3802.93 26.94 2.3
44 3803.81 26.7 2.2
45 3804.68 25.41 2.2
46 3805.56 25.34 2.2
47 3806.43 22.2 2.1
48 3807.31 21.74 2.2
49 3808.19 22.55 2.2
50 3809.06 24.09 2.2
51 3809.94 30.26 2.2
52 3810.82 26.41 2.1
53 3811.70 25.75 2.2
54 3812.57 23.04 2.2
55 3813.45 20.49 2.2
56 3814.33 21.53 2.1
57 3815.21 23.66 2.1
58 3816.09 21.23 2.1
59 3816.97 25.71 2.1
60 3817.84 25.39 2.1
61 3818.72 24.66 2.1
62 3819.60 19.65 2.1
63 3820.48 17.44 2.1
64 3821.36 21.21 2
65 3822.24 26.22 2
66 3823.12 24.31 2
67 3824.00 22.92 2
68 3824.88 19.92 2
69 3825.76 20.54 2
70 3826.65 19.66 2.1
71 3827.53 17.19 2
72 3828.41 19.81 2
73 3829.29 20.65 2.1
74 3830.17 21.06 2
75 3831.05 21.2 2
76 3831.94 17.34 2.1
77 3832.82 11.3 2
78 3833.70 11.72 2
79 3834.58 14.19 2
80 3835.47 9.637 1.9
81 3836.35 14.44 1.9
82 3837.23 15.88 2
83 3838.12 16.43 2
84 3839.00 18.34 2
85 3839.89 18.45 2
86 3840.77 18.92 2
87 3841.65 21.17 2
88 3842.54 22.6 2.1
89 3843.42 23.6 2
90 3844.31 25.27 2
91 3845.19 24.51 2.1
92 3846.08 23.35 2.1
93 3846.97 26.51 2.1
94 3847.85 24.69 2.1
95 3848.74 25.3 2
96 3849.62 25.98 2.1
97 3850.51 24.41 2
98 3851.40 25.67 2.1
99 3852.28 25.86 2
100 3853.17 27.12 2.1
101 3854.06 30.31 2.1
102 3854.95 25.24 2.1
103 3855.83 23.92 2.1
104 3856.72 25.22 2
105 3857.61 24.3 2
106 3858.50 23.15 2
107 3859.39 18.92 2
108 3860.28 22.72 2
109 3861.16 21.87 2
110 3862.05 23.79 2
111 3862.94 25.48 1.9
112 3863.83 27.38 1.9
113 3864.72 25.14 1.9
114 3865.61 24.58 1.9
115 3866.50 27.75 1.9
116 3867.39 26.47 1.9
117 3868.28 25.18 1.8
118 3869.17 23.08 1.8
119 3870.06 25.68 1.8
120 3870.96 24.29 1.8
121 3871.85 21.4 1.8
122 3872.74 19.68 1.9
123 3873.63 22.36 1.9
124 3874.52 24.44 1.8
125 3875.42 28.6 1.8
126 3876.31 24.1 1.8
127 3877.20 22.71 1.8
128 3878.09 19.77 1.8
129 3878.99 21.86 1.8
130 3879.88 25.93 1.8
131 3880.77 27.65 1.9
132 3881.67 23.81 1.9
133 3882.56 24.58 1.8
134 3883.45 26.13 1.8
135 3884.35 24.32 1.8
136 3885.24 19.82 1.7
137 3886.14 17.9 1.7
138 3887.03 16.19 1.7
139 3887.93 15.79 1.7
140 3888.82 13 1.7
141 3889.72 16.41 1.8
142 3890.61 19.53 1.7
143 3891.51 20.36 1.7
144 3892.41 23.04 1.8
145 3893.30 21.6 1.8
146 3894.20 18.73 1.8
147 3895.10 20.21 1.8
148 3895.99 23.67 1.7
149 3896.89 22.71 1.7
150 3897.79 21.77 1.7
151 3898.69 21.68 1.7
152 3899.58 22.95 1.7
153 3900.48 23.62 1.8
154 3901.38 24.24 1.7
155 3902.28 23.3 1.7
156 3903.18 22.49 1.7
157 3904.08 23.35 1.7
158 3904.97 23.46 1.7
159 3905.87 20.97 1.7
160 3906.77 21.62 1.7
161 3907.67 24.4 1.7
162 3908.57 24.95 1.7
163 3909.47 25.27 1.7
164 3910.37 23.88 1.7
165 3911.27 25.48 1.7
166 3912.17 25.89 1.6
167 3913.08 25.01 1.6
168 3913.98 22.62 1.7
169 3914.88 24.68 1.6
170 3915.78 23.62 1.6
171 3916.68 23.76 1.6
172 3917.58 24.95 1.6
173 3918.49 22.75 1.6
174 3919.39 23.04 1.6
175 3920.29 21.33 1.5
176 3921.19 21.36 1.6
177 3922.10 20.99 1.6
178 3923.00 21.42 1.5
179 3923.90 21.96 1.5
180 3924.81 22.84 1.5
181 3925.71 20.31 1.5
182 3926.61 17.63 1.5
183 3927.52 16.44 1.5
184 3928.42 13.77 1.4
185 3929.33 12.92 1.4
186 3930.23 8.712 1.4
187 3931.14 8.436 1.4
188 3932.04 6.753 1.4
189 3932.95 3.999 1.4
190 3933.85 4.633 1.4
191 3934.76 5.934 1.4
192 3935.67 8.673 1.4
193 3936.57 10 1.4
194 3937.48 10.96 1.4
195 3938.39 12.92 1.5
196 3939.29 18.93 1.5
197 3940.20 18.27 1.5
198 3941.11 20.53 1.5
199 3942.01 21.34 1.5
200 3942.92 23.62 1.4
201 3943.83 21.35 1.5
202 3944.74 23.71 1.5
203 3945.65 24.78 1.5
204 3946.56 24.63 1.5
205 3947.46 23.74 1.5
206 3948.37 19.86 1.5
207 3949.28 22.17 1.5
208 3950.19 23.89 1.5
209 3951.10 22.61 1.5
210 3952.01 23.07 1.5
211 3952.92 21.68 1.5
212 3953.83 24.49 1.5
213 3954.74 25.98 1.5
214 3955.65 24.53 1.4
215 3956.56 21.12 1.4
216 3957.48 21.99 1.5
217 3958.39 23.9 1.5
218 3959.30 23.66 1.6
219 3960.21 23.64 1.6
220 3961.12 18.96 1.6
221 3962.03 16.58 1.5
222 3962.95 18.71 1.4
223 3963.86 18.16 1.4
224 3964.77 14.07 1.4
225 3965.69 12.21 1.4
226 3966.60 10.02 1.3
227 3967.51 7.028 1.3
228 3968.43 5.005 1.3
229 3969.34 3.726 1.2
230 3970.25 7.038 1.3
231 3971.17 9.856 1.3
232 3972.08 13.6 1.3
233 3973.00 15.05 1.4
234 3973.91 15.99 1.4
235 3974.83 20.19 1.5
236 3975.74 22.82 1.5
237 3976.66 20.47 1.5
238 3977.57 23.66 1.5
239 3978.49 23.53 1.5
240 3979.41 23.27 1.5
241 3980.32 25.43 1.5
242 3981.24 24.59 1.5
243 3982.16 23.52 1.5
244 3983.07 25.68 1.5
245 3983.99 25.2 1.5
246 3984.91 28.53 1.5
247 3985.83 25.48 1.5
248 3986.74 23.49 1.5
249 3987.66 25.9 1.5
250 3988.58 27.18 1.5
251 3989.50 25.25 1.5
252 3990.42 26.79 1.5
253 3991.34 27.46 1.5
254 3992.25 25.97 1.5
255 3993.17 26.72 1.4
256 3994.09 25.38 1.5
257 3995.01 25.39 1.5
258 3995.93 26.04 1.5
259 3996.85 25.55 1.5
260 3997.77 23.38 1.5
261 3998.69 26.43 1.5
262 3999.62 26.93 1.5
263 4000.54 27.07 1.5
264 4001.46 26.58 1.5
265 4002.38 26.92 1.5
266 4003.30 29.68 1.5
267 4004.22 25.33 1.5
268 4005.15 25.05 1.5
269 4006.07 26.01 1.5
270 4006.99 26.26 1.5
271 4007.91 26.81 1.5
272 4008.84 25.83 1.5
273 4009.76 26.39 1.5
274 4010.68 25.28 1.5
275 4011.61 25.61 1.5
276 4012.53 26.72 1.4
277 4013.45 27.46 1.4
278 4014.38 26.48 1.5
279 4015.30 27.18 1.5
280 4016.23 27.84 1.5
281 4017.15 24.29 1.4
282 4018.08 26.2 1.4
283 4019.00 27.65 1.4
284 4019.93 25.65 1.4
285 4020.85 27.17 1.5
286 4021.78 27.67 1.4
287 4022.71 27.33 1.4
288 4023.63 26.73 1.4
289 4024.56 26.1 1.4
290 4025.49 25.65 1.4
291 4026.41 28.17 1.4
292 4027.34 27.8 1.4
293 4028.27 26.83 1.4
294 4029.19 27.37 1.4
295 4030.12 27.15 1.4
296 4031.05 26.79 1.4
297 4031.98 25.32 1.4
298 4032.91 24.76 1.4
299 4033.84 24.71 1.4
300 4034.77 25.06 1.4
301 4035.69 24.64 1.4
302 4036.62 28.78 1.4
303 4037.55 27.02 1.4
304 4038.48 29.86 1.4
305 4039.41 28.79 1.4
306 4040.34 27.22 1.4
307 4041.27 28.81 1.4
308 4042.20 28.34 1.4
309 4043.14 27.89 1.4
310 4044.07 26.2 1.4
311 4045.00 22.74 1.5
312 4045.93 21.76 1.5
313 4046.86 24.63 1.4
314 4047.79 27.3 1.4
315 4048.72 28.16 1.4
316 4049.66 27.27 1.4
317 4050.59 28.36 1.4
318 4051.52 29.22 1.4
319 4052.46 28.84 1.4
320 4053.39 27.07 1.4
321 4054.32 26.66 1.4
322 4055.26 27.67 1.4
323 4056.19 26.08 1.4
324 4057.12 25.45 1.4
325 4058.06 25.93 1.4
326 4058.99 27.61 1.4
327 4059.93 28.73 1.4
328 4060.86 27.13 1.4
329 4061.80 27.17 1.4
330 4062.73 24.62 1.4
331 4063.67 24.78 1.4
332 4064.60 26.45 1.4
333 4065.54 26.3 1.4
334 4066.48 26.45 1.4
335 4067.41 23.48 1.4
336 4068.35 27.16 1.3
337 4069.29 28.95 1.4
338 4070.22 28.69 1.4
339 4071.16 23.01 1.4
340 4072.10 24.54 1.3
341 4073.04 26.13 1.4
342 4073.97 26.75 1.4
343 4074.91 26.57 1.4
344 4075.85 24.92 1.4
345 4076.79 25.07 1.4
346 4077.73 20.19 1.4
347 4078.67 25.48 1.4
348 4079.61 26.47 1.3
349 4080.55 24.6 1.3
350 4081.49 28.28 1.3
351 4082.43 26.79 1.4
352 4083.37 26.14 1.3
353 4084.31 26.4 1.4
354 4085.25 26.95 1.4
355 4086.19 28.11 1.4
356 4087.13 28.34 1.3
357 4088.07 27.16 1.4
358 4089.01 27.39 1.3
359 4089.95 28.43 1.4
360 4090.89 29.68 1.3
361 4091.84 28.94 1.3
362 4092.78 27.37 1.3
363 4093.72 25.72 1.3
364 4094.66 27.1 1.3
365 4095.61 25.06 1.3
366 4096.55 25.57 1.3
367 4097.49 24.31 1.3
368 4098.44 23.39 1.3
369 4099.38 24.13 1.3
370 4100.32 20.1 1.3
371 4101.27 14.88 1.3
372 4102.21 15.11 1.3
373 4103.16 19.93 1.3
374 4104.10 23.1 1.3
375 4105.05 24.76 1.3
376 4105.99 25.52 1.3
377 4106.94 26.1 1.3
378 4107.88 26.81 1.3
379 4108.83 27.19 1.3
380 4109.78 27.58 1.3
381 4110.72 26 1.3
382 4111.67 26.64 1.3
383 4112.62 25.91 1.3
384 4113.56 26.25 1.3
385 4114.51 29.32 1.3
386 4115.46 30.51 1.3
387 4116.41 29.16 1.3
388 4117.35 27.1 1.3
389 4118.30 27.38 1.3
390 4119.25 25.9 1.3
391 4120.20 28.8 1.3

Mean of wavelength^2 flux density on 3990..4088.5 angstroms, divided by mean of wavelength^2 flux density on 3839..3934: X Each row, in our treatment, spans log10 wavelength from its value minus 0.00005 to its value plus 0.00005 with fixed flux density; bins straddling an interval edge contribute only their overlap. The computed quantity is 1.3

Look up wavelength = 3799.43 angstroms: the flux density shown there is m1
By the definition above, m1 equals 23.01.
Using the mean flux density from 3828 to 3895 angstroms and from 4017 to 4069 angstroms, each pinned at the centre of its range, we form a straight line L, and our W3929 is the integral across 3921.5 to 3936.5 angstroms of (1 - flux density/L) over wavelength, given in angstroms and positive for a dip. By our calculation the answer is 6.49 angstroms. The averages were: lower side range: 22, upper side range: 26.7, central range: 13.4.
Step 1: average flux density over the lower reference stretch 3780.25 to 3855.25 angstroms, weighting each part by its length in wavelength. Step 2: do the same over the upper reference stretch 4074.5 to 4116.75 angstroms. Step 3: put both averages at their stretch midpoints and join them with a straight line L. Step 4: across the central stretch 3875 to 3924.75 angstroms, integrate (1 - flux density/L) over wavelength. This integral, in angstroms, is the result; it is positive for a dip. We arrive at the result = 1.9 angstroms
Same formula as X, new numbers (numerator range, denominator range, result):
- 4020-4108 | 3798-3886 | 1.29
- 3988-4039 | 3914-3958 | 1.45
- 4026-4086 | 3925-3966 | 1.56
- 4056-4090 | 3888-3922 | 1.28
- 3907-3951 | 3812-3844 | 1.02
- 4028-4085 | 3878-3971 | 1.44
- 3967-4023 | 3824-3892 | 1.16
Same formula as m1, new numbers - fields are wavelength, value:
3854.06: 30.31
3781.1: 28.58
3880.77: 27.65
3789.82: 20.96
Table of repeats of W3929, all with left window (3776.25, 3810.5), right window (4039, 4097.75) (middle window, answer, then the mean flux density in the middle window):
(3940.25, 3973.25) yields 8.7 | 18.8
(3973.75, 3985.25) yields 1.0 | 23.4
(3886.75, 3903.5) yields 2.9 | 20.6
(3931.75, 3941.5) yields 5.5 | 11.1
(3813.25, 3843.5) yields 5.8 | 19.6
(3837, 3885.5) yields 1.6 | 23.8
